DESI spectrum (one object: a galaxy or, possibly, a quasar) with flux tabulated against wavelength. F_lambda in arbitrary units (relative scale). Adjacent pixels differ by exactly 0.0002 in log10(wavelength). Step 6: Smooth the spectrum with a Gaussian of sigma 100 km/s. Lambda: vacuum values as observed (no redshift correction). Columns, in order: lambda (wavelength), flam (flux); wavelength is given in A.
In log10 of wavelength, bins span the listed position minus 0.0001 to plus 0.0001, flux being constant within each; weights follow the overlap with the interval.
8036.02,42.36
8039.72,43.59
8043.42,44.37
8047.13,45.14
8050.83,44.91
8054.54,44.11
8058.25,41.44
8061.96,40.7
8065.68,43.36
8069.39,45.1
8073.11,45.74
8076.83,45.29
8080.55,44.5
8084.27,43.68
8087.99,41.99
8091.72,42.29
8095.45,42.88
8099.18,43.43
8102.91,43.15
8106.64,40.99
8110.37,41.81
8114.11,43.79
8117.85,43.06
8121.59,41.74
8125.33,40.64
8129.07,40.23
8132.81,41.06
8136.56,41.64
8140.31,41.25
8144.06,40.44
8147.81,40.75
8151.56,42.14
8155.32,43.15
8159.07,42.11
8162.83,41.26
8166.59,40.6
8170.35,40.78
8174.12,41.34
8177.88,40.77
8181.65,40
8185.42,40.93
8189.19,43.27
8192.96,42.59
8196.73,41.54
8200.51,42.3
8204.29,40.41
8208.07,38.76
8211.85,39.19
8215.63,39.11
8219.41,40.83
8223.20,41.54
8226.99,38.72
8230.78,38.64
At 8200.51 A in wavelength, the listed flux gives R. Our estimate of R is 42.3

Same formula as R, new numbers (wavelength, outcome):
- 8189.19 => 43.27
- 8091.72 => 42.29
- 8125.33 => 40.64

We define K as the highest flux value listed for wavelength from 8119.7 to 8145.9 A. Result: 41.74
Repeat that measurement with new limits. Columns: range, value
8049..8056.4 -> 44.91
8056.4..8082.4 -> 45.74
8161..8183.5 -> 41.34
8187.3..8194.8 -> 43.27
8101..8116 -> 43.79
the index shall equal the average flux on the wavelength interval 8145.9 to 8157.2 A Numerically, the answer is 42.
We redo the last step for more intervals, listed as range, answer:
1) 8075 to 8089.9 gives 43.9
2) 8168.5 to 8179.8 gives 40.9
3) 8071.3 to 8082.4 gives 45.2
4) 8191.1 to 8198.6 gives 42.1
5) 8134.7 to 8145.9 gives 41.1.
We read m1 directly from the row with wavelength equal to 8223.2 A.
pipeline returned 41.54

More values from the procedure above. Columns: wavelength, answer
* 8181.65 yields 40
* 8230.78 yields 38.64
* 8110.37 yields 41.81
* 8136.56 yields 41.64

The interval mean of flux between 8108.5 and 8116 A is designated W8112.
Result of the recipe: 42.8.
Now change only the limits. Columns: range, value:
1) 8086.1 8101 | 42.6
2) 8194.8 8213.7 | 40.4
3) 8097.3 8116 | 42.6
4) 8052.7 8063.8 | 42.1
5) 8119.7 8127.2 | 41.2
